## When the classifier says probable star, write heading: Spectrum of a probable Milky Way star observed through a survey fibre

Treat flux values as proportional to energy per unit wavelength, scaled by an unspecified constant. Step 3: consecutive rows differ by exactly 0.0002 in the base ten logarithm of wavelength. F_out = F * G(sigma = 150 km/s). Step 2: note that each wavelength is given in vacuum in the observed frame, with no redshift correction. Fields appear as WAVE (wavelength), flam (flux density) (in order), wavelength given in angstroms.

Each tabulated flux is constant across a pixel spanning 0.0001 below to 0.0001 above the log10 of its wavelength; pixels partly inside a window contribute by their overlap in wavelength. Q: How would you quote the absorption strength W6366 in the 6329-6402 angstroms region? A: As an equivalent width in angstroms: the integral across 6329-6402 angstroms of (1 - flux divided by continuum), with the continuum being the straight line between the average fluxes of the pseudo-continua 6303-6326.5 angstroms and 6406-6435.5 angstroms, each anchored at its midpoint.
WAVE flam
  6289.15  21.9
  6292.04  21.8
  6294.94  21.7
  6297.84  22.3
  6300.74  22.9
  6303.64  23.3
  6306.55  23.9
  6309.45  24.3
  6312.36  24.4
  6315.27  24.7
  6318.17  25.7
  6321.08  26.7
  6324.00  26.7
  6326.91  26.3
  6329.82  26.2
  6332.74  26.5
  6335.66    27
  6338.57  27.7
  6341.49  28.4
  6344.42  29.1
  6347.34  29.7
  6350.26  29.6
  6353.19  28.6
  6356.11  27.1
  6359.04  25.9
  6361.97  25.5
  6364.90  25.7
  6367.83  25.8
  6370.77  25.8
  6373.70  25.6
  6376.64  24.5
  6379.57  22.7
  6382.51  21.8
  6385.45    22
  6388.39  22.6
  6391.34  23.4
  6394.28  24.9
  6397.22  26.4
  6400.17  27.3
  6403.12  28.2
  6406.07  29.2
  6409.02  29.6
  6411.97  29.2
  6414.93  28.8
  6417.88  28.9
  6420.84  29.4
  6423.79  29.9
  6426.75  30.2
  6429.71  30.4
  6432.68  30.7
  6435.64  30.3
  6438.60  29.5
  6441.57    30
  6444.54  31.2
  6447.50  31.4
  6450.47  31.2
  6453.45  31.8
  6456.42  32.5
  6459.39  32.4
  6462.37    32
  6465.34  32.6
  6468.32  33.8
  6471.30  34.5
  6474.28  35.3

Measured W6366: 3.24 angstroms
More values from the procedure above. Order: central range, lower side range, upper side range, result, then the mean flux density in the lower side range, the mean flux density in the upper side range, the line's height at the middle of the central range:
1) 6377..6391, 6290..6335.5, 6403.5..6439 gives 2.7 angstroms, 24.5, 29.6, 27.9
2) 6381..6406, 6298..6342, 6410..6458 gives 3.3 angstroms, 25.5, 30.3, 28.6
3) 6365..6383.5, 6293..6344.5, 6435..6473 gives 2.3 angstroms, 25.3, 31.8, 28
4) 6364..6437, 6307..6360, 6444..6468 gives 6.9 angstroms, 26.9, 32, 29.7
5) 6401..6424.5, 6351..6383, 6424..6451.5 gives -0.3 angstroms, 25.6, 30.5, 28.8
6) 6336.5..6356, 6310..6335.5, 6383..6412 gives -2.1 angstroms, 25.9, 26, 25.9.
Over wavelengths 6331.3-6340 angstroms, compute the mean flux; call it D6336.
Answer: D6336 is 27.1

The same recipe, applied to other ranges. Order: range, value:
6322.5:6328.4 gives 26.5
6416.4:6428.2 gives 29.6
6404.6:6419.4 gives 29.1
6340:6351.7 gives 29.2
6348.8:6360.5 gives 27.8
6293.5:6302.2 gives 22.3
